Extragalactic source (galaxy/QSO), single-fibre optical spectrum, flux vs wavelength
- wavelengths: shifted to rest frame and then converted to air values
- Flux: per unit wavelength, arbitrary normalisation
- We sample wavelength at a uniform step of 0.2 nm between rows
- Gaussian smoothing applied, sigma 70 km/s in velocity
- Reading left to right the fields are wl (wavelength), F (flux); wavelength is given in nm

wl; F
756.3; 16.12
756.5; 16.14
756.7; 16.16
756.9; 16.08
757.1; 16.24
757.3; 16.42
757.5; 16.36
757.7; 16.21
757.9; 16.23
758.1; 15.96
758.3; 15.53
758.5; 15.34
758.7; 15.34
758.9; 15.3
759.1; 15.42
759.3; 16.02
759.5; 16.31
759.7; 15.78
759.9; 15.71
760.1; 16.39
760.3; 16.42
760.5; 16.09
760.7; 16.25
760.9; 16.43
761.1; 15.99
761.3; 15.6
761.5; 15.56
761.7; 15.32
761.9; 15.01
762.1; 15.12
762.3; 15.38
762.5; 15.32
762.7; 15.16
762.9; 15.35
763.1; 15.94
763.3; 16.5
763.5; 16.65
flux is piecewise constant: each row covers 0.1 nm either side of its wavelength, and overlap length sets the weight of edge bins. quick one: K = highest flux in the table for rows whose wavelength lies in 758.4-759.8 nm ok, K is 16.31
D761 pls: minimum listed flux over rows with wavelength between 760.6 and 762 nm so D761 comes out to 15.01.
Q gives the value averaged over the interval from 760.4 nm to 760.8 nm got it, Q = 16.2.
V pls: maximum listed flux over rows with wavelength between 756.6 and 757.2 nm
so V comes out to 16.24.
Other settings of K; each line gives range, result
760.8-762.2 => 16.43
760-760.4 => 16.42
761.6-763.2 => 15.94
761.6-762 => 15.32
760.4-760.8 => 16.25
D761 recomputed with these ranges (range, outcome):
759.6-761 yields 15.71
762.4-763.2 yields 15.16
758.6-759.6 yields 15.3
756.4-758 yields 16.08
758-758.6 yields 15.34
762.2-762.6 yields 15.32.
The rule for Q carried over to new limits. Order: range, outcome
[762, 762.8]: 15.2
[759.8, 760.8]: 16.2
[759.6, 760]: 15.7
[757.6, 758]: 16.2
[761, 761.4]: 15.8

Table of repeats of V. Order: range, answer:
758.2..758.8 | 15.53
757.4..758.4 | 16.36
